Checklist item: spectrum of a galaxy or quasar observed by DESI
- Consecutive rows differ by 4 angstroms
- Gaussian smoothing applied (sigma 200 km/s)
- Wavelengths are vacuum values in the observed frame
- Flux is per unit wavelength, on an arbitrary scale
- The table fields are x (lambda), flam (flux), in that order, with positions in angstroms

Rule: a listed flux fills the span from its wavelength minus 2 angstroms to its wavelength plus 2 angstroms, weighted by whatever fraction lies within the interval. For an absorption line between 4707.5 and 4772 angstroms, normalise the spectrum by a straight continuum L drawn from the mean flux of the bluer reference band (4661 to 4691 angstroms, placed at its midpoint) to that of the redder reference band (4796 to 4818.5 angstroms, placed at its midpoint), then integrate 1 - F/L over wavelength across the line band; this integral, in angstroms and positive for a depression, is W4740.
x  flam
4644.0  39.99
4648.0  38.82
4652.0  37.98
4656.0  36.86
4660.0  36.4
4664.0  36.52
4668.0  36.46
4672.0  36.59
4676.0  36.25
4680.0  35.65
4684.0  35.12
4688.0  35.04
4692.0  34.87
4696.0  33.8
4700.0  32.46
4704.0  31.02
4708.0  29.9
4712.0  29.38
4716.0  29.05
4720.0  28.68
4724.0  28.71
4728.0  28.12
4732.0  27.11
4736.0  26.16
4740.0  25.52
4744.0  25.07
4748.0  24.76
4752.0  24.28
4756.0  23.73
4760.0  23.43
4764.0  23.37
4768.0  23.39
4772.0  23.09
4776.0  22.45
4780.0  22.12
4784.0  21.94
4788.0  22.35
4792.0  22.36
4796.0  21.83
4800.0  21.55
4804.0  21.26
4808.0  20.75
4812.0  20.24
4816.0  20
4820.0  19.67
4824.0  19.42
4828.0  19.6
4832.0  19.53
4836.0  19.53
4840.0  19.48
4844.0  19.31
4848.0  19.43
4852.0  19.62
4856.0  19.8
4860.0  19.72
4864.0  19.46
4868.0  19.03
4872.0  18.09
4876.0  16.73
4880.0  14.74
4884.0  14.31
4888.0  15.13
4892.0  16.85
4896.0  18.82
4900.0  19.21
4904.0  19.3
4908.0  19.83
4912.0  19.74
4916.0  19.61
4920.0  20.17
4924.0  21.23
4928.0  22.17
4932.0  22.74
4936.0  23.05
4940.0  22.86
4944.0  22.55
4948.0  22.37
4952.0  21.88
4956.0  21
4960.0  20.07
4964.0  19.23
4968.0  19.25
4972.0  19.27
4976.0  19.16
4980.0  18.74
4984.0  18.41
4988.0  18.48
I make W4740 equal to 5.7 angstroms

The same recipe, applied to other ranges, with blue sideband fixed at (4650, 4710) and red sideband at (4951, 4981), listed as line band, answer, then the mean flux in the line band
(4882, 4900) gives 5.4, 16.6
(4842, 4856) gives 3.5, 19.5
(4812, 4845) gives 9.1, 19.6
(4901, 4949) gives 1.5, 21.2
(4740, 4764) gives 5.3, 24.3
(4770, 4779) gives 2.2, 22.7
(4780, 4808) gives 6.9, 21.8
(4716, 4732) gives 2.1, 28.4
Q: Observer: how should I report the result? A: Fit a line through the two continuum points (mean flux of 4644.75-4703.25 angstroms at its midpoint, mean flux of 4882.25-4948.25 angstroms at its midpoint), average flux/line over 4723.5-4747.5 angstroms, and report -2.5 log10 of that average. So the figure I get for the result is 0.198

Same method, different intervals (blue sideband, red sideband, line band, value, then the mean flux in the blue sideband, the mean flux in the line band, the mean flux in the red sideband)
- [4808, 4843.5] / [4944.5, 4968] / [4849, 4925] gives 0.101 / 19.7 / 18.5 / 20.9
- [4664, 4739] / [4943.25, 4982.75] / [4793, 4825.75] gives 0.296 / 31.9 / 20.7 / 20.2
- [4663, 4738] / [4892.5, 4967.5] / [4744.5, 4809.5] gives 0.239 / 32.1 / 22.7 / 20.8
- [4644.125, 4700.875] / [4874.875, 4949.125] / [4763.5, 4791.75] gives 0.264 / 36.1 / 22.6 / 19.5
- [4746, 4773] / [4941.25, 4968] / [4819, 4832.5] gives 0.169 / 23.7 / 19.5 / 21.1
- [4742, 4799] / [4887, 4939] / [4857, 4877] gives 0.123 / 23.1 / 18.8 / 20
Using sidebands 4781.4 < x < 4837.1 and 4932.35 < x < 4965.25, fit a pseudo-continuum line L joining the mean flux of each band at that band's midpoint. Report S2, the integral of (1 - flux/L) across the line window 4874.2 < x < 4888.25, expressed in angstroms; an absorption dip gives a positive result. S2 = 4.0 angstroms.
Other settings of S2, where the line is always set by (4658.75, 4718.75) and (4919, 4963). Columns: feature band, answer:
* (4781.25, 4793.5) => 2.9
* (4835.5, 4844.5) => 2.4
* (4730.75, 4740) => 1.5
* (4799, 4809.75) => 2.7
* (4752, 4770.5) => 4.1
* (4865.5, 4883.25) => 5.7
